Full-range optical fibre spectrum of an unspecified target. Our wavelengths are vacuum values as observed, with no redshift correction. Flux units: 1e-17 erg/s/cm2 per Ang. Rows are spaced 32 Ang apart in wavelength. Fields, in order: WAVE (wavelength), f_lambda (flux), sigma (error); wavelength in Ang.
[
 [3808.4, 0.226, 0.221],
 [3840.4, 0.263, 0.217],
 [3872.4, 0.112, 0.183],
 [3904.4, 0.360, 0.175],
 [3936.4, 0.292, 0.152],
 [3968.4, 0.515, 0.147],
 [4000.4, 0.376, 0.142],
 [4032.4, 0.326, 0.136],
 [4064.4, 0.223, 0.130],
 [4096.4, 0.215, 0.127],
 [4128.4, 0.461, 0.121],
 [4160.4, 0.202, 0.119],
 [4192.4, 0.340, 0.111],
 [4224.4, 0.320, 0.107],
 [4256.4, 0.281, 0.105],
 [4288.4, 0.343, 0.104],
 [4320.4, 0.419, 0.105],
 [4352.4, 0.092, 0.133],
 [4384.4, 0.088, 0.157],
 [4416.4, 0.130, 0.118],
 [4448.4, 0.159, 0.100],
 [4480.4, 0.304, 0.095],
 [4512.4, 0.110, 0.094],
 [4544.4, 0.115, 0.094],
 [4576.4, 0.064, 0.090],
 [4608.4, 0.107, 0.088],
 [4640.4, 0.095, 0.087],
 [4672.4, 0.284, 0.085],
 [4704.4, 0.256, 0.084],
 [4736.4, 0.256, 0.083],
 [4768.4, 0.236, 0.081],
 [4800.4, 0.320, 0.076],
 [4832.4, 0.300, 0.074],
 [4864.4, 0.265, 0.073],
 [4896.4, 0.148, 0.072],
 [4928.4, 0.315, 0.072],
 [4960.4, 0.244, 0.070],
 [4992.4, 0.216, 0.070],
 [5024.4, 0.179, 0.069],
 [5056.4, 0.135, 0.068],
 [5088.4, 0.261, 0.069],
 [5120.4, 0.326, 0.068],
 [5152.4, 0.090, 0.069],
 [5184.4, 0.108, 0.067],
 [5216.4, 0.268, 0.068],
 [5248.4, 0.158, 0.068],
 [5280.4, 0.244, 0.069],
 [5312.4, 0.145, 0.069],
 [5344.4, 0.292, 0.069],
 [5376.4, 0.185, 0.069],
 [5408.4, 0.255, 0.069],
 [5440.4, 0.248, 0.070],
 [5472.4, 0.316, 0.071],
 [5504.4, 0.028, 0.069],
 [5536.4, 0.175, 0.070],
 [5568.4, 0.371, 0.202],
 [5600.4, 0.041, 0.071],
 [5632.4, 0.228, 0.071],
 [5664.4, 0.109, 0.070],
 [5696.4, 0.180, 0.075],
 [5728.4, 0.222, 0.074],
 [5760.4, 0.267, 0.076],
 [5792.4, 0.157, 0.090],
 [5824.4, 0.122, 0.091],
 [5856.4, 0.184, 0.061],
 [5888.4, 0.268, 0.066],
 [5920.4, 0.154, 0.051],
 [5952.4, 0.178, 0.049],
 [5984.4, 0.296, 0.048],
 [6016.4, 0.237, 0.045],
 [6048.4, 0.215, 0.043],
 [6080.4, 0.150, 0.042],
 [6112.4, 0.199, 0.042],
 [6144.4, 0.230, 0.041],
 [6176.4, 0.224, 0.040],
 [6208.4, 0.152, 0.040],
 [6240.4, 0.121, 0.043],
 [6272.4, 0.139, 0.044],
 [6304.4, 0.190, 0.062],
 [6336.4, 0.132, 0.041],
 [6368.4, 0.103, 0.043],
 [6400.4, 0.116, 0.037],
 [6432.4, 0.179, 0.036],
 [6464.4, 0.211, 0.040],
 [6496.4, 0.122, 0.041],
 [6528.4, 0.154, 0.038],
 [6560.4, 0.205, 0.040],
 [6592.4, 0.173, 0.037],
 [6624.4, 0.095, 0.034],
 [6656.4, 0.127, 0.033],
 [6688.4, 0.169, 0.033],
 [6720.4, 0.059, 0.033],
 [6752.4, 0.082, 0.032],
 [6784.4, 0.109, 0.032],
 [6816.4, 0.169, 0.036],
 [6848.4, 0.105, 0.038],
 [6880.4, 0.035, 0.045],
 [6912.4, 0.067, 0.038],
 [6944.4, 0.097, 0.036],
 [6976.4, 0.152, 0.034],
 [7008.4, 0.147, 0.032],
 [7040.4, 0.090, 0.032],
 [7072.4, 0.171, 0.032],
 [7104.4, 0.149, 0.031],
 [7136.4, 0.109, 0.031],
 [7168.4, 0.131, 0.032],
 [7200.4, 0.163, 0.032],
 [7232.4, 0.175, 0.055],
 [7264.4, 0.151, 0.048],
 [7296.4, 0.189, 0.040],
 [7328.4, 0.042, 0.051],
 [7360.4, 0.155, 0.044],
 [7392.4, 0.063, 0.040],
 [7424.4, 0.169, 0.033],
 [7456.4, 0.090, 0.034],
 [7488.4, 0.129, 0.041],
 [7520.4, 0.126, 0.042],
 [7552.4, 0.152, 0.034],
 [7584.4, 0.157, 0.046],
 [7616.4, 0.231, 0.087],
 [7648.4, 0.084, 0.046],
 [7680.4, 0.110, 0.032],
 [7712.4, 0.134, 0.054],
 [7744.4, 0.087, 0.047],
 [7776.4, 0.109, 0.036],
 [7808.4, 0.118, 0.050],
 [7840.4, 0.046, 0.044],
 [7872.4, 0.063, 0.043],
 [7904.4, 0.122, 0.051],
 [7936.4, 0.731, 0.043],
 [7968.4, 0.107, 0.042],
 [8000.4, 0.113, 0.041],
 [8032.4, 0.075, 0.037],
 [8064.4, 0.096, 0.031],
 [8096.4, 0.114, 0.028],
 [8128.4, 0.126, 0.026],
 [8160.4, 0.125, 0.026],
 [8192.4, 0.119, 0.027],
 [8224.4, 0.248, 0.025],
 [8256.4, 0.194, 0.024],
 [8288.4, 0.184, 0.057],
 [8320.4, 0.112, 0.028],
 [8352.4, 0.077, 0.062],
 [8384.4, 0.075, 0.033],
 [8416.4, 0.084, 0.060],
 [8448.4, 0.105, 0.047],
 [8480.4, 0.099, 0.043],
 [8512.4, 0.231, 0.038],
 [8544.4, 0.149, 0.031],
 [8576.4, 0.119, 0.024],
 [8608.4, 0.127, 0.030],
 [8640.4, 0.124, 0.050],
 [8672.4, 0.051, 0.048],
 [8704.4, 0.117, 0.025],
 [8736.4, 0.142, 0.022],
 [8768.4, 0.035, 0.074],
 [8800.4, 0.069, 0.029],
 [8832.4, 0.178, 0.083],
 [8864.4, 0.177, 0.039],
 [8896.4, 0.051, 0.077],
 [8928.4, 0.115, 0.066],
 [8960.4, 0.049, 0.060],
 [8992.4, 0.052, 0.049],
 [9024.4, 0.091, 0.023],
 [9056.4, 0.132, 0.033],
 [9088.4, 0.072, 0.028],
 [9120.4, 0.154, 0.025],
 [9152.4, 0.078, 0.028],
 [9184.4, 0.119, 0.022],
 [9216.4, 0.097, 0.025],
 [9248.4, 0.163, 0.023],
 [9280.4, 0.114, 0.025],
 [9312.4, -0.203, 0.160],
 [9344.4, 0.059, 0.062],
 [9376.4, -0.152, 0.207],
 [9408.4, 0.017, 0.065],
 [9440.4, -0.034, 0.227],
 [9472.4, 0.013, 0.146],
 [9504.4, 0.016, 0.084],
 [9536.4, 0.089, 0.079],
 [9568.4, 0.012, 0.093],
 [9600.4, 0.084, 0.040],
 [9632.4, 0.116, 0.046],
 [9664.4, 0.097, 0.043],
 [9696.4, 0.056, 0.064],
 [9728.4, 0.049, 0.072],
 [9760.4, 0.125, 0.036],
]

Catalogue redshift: 1.13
